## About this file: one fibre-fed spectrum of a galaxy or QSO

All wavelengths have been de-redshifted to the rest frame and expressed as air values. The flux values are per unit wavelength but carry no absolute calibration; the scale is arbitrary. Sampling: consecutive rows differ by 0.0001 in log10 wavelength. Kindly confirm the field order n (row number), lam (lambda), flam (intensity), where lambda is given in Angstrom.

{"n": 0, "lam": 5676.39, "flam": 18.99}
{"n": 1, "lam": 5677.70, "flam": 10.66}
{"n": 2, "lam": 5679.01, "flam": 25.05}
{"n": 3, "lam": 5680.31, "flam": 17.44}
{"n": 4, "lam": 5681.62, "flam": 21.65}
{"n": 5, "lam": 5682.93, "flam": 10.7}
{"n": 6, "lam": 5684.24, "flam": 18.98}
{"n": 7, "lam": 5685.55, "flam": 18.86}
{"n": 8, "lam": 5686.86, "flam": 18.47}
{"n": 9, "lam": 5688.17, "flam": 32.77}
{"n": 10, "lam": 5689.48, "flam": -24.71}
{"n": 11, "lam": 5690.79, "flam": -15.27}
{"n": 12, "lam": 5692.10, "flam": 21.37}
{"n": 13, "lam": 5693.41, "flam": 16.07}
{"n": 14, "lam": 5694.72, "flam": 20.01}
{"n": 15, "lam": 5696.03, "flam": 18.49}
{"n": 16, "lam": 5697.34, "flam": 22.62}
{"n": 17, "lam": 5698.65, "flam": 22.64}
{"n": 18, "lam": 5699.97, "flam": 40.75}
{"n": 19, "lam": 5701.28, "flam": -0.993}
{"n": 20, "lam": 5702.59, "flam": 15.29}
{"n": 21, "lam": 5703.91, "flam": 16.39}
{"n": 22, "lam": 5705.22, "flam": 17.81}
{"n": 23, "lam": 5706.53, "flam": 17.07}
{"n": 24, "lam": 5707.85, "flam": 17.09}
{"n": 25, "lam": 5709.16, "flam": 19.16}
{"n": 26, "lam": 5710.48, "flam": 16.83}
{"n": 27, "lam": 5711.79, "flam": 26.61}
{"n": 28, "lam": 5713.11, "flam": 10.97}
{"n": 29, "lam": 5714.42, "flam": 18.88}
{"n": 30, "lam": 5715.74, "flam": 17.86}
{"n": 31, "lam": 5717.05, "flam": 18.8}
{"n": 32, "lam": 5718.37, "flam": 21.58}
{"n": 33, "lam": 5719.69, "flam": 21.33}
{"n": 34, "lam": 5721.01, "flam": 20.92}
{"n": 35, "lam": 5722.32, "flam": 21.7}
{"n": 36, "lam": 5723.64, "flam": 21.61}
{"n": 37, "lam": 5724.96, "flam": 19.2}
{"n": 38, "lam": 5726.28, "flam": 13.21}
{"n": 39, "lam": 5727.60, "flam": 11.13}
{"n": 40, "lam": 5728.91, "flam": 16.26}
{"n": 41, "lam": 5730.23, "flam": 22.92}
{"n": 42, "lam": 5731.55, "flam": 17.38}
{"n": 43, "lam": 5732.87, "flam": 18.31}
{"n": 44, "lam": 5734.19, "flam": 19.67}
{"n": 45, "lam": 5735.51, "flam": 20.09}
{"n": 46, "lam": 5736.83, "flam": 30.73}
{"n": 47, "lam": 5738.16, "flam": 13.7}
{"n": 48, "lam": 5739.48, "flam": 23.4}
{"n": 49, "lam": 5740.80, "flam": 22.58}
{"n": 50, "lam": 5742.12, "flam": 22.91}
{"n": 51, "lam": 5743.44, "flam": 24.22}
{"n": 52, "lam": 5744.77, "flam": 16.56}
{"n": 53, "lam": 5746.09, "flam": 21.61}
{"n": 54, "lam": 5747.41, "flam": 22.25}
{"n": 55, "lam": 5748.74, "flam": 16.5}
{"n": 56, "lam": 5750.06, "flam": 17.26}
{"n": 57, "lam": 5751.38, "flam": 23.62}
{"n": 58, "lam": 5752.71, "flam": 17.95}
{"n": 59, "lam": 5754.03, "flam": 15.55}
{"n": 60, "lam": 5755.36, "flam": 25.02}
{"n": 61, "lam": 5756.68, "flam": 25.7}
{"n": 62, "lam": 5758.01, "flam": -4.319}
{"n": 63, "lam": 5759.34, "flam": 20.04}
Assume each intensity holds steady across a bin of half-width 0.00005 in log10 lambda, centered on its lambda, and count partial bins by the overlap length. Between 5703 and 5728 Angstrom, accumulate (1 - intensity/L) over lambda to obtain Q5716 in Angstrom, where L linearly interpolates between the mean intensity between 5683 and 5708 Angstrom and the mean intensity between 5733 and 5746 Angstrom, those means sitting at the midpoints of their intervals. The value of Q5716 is -0.5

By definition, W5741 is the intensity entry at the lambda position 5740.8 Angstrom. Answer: 22.58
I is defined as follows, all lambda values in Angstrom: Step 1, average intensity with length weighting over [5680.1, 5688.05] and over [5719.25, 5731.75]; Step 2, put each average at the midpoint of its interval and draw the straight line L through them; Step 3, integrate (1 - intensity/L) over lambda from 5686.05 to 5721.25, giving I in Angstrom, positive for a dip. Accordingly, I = 3.86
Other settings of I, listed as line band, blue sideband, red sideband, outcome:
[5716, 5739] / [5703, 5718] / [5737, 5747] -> 0.4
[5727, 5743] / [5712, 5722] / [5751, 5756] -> -0.2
